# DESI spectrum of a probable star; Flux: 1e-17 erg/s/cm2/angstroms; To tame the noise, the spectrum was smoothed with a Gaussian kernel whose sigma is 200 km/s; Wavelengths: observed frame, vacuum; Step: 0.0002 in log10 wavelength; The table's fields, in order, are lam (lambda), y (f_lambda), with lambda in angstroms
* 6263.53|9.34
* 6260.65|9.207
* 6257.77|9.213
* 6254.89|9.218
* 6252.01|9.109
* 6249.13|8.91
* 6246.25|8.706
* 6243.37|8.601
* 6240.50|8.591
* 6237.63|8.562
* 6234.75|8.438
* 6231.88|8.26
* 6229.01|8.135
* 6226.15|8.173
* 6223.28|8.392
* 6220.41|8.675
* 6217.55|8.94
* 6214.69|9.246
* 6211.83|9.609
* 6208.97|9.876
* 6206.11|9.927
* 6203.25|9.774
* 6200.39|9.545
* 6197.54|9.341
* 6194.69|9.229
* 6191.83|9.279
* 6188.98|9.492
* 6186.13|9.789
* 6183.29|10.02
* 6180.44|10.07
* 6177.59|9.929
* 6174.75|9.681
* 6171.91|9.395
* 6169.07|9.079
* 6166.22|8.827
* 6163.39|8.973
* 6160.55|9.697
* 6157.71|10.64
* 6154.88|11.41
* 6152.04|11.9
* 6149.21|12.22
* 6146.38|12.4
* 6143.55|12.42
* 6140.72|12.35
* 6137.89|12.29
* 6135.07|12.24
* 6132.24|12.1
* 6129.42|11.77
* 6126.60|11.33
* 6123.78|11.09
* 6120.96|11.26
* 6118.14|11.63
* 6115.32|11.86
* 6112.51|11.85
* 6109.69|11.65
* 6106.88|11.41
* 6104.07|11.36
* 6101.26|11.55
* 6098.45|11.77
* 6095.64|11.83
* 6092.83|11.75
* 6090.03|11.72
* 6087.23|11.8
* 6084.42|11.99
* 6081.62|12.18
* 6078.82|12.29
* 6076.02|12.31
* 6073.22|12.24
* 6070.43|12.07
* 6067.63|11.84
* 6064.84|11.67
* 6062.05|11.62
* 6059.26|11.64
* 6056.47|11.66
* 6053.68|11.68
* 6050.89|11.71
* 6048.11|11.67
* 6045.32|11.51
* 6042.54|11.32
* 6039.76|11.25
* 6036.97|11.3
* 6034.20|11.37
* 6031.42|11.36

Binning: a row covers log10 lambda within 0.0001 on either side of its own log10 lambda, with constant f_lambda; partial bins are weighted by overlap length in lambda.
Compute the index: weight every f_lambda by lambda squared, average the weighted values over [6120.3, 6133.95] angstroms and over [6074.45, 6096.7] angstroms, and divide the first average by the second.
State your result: 1.0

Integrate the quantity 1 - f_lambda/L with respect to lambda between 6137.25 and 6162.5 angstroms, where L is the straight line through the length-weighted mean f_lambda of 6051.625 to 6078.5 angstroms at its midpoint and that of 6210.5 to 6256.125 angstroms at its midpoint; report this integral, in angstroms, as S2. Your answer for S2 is -3.3 angstroms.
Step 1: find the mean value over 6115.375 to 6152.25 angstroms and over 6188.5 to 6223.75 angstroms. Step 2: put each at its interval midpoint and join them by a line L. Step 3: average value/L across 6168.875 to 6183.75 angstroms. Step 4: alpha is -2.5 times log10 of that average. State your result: 0.073 mag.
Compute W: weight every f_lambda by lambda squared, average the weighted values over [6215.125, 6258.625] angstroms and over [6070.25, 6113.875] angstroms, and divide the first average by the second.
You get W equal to 0.77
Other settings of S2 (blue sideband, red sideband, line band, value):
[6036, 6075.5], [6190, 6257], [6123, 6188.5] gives -4.8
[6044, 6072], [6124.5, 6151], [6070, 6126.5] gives 0.7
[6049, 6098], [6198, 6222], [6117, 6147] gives -2.9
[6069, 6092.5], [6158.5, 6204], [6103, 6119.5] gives -0.5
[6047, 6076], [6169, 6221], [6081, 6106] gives -1.1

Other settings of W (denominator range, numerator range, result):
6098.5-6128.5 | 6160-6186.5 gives 0.84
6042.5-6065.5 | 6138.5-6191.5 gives 0.93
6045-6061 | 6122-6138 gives 1.03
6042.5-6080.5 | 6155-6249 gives 0.82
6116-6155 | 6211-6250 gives 0.75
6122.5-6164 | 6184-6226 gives 0.82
